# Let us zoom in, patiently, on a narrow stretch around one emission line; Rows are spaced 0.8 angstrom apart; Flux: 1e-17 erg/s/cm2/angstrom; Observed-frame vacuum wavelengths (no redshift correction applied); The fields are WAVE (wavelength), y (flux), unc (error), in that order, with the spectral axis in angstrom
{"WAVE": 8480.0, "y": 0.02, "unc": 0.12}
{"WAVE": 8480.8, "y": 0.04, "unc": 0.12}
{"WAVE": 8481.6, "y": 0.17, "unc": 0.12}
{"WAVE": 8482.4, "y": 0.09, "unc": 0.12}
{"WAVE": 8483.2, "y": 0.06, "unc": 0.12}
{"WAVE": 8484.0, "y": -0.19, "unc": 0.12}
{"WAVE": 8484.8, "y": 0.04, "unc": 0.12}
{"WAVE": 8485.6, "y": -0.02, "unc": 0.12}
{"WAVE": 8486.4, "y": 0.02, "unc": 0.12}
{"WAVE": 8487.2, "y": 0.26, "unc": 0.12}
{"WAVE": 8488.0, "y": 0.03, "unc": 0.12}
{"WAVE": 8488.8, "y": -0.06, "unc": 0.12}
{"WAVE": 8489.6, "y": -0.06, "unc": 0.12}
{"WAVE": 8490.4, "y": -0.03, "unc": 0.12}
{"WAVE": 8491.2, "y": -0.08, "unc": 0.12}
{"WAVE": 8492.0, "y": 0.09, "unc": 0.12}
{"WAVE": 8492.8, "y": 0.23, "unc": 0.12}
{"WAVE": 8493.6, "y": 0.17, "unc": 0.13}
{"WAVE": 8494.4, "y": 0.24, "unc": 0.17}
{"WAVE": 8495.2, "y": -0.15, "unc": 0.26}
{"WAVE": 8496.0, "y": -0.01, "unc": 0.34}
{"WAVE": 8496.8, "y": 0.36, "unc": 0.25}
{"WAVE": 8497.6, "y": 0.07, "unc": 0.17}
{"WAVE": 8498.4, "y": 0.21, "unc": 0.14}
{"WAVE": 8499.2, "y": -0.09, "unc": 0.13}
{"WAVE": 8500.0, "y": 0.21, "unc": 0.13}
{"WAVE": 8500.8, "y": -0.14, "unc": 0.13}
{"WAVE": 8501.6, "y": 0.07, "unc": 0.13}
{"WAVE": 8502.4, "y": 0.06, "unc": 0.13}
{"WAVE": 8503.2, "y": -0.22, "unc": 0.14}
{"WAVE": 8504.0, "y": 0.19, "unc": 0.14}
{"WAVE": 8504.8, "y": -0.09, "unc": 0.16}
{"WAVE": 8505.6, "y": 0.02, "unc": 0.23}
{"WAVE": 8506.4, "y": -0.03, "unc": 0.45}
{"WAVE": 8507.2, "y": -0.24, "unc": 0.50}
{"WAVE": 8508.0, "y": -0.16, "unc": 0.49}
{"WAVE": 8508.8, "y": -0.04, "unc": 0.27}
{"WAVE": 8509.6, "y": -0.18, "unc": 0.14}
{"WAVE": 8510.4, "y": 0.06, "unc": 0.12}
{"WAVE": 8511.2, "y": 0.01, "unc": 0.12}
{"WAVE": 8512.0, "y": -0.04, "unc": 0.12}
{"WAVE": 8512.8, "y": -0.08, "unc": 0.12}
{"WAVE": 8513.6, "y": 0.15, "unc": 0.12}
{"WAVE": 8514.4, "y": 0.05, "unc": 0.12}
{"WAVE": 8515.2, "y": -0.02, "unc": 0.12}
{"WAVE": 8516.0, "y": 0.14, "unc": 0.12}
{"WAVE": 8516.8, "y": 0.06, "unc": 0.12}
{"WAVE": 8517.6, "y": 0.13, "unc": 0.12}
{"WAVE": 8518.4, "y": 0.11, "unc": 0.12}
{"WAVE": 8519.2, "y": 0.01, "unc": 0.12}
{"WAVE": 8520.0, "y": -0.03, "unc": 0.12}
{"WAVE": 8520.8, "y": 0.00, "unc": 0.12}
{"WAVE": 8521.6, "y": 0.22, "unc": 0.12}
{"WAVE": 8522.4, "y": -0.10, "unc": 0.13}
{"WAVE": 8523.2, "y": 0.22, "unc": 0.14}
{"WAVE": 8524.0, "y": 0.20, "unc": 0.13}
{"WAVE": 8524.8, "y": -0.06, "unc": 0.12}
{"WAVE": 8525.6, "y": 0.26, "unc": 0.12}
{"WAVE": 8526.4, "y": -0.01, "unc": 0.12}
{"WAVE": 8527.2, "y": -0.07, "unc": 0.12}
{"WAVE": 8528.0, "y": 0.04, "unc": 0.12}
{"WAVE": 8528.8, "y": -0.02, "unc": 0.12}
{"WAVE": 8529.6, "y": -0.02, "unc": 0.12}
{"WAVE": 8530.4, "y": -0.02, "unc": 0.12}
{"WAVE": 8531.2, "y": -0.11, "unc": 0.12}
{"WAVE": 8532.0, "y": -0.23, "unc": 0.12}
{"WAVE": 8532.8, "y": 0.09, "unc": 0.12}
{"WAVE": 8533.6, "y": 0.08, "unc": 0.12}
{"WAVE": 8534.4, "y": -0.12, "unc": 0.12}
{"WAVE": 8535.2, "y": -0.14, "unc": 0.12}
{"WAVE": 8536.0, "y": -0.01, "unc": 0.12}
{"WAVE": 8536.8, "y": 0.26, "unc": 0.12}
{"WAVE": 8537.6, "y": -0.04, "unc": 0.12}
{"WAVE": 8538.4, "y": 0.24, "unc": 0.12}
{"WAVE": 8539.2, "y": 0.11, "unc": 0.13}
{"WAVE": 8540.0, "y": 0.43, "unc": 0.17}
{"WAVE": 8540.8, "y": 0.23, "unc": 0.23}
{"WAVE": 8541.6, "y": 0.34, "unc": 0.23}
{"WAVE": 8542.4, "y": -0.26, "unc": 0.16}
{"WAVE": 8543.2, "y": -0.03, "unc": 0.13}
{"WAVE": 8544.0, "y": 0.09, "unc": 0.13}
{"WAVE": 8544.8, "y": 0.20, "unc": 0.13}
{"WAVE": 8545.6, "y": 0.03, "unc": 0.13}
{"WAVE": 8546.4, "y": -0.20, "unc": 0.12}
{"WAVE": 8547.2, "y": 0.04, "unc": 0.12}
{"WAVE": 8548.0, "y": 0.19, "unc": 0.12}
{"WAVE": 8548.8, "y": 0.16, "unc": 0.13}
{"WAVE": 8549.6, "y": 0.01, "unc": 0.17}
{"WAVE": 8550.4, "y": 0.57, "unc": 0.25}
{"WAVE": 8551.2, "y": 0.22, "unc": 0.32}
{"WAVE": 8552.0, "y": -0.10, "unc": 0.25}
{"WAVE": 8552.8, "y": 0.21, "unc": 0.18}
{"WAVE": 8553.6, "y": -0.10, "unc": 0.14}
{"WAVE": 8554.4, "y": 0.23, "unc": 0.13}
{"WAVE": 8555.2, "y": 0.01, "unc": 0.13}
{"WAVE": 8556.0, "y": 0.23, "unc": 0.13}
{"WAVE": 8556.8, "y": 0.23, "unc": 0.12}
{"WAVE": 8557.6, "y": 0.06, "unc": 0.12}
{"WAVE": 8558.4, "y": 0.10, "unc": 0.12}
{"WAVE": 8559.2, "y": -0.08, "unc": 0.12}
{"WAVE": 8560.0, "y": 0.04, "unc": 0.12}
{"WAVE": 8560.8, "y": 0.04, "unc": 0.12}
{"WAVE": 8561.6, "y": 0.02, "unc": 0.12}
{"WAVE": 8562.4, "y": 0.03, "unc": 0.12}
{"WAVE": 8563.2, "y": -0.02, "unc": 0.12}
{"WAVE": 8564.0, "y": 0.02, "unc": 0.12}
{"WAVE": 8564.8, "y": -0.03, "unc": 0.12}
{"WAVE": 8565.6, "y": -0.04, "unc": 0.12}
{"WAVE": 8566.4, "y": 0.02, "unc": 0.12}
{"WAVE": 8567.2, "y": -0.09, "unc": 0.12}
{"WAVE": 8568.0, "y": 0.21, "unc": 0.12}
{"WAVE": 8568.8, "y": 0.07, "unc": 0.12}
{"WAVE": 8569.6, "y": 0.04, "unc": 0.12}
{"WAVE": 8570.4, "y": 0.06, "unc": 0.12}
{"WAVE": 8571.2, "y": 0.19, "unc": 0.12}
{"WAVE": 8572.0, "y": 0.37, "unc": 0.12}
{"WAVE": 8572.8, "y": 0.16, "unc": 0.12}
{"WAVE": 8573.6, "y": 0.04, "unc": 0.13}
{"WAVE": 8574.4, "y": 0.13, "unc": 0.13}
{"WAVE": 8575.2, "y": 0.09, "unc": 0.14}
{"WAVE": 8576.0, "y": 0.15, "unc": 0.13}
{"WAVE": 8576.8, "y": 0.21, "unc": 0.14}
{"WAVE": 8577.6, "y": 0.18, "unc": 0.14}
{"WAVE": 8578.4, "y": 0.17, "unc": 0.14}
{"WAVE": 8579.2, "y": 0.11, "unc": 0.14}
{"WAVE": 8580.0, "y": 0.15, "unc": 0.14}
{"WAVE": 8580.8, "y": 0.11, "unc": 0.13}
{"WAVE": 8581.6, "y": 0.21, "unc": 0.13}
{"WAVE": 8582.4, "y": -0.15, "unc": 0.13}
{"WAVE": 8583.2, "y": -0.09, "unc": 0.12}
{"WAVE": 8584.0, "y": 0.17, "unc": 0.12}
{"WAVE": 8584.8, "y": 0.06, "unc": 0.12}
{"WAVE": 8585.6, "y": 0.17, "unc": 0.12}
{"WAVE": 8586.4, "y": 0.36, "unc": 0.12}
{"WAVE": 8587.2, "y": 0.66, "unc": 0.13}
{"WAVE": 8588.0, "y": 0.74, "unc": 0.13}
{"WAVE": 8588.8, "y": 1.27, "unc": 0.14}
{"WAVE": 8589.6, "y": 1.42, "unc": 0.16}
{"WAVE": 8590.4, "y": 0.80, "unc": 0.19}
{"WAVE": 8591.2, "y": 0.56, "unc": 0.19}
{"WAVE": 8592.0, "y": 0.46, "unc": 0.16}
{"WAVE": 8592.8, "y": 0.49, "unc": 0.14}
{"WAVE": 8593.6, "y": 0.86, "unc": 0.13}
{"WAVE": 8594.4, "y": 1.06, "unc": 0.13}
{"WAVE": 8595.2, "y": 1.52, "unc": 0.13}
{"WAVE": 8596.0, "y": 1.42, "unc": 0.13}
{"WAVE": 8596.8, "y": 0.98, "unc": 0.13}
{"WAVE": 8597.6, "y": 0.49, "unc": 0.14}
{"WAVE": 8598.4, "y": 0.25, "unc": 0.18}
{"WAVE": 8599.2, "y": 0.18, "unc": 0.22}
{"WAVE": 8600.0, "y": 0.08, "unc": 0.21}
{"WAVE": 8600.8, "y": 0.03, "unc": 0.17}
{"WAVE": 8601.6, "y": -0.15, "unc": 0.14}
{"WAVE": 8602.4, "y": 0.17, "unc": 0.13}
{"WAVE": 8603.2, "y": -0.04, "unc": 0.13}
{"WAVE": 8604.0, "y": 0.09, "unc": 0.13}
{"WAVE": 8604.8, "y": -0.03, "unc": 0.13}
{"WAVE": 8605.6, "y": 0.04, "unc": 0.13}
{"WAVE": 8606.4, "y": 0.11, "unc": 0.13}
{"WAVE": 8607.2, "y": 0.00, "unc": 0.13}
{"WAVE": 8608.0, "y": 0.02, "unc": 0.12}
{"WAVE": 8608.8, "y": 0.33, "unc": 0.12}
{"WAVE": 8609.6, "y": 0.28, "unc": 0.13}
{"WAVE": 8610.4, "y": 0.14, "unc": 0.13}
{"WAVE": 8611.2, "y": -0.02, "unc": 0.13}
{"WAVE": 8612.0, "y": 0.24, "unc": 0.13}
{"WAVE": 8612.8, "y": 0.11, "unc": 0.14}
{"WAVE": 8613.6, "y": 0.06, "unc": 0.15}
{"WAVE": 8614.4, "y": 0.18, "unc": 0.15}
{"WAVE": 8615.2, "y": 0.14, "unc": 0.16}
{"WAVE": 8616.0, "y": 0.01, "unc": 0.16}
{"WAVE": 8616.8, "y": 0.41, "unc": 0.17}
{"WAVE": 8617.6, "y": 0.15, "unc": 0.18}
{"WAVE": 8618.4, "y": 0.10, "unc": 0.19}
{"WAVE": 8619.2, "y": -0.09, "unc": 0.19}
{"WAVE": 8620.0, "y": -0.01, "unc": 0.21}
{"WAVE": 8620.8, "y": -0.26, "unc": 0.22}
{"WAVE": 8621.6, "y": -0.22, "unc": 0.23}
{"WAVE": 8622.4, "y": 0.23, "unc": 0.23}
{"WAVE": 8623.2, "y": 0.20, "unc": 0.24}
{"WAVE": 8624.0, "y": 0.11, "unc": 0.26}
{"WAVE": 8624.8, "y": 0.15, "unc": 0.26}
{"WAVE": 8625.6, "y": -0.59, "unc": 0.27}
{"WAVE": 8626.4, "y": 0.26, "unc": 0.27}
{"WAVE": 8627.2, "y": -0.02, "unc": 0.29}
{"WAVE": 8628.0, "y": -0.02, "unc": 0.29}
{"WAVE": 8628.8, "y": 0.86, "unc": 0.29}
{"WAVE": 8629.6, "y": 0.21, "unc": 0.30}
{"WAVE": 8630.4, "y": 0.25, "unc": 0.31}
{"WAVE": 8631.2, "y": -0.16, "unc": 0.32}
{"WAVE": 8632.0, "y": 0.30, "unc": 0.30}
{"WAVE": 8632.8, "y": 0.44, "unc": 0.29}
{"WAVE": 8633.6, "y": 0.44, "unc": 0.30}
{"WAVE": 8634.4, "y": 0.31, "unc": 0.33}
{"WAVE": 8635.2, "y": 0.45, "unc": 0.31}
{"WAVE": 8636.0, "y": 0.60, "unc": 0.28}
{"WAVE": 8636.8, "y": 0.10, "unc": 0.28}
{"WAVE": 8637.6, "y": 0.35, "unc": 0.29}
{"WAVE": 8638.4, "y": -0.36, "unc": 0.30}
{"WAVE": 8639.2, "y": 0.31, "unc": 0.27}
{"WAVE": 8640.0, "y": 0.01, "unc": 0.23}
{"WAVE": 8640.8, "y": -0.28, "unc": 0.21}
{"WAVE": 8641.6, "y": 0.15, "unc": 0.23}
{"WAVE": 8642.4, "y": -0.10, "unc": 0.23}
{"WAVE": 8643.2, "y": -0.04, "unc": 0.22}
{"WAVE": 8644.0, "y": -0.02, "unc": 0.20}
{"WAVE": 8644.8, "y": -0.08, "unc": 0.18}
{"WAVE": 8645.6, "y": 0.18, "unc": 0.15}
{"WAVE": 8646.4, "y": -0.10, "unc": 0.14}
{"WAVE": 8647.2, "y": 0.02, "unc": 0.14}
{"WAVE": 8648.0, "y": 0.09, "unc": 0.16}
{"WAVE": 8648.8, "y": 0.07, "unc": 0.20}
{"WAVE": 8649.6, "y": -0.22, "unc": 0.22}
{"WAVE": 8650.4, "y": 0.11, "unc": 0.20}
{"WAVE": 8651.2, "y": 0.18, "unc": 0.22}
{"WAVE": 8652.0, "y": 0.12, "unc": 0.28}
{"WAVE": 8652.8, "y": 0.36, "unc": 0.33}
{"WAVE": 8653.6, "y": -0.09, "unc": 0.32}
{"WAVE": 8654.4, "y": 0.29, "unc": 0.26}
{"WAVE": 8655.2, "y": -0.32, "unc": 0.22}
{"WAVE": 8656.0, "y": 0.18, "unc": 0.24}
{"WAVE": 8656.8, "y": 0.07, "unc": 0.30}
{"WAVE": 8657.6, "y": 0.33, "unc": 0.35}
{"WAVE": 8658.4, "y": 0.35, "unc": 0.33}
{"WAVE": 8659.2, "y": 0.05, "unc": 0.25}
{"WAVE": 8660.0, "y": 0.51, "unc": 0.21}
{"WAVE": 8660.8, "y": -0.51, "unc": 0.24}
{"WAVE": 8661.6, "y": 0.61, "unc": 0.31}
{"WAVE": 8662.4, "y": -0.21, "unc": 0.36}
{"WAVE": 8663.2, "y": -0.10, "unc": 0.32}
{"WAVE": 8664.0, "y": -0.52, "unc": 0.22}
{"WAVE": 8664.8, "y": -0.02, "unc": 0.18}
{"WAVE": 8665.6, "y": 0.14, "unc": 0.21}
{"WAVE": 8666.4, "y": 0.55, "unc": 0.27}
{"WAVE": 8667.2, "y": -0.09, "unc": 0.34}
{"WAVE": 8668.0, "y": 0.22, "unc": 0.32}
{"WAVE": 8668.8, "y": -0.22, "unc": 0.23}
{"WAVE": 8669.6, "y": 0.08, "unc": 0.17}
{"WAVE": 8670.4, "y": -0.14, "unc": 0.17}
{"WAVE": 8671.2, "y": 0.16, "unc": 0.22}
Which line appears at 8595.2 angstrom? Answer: [O II] 3727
